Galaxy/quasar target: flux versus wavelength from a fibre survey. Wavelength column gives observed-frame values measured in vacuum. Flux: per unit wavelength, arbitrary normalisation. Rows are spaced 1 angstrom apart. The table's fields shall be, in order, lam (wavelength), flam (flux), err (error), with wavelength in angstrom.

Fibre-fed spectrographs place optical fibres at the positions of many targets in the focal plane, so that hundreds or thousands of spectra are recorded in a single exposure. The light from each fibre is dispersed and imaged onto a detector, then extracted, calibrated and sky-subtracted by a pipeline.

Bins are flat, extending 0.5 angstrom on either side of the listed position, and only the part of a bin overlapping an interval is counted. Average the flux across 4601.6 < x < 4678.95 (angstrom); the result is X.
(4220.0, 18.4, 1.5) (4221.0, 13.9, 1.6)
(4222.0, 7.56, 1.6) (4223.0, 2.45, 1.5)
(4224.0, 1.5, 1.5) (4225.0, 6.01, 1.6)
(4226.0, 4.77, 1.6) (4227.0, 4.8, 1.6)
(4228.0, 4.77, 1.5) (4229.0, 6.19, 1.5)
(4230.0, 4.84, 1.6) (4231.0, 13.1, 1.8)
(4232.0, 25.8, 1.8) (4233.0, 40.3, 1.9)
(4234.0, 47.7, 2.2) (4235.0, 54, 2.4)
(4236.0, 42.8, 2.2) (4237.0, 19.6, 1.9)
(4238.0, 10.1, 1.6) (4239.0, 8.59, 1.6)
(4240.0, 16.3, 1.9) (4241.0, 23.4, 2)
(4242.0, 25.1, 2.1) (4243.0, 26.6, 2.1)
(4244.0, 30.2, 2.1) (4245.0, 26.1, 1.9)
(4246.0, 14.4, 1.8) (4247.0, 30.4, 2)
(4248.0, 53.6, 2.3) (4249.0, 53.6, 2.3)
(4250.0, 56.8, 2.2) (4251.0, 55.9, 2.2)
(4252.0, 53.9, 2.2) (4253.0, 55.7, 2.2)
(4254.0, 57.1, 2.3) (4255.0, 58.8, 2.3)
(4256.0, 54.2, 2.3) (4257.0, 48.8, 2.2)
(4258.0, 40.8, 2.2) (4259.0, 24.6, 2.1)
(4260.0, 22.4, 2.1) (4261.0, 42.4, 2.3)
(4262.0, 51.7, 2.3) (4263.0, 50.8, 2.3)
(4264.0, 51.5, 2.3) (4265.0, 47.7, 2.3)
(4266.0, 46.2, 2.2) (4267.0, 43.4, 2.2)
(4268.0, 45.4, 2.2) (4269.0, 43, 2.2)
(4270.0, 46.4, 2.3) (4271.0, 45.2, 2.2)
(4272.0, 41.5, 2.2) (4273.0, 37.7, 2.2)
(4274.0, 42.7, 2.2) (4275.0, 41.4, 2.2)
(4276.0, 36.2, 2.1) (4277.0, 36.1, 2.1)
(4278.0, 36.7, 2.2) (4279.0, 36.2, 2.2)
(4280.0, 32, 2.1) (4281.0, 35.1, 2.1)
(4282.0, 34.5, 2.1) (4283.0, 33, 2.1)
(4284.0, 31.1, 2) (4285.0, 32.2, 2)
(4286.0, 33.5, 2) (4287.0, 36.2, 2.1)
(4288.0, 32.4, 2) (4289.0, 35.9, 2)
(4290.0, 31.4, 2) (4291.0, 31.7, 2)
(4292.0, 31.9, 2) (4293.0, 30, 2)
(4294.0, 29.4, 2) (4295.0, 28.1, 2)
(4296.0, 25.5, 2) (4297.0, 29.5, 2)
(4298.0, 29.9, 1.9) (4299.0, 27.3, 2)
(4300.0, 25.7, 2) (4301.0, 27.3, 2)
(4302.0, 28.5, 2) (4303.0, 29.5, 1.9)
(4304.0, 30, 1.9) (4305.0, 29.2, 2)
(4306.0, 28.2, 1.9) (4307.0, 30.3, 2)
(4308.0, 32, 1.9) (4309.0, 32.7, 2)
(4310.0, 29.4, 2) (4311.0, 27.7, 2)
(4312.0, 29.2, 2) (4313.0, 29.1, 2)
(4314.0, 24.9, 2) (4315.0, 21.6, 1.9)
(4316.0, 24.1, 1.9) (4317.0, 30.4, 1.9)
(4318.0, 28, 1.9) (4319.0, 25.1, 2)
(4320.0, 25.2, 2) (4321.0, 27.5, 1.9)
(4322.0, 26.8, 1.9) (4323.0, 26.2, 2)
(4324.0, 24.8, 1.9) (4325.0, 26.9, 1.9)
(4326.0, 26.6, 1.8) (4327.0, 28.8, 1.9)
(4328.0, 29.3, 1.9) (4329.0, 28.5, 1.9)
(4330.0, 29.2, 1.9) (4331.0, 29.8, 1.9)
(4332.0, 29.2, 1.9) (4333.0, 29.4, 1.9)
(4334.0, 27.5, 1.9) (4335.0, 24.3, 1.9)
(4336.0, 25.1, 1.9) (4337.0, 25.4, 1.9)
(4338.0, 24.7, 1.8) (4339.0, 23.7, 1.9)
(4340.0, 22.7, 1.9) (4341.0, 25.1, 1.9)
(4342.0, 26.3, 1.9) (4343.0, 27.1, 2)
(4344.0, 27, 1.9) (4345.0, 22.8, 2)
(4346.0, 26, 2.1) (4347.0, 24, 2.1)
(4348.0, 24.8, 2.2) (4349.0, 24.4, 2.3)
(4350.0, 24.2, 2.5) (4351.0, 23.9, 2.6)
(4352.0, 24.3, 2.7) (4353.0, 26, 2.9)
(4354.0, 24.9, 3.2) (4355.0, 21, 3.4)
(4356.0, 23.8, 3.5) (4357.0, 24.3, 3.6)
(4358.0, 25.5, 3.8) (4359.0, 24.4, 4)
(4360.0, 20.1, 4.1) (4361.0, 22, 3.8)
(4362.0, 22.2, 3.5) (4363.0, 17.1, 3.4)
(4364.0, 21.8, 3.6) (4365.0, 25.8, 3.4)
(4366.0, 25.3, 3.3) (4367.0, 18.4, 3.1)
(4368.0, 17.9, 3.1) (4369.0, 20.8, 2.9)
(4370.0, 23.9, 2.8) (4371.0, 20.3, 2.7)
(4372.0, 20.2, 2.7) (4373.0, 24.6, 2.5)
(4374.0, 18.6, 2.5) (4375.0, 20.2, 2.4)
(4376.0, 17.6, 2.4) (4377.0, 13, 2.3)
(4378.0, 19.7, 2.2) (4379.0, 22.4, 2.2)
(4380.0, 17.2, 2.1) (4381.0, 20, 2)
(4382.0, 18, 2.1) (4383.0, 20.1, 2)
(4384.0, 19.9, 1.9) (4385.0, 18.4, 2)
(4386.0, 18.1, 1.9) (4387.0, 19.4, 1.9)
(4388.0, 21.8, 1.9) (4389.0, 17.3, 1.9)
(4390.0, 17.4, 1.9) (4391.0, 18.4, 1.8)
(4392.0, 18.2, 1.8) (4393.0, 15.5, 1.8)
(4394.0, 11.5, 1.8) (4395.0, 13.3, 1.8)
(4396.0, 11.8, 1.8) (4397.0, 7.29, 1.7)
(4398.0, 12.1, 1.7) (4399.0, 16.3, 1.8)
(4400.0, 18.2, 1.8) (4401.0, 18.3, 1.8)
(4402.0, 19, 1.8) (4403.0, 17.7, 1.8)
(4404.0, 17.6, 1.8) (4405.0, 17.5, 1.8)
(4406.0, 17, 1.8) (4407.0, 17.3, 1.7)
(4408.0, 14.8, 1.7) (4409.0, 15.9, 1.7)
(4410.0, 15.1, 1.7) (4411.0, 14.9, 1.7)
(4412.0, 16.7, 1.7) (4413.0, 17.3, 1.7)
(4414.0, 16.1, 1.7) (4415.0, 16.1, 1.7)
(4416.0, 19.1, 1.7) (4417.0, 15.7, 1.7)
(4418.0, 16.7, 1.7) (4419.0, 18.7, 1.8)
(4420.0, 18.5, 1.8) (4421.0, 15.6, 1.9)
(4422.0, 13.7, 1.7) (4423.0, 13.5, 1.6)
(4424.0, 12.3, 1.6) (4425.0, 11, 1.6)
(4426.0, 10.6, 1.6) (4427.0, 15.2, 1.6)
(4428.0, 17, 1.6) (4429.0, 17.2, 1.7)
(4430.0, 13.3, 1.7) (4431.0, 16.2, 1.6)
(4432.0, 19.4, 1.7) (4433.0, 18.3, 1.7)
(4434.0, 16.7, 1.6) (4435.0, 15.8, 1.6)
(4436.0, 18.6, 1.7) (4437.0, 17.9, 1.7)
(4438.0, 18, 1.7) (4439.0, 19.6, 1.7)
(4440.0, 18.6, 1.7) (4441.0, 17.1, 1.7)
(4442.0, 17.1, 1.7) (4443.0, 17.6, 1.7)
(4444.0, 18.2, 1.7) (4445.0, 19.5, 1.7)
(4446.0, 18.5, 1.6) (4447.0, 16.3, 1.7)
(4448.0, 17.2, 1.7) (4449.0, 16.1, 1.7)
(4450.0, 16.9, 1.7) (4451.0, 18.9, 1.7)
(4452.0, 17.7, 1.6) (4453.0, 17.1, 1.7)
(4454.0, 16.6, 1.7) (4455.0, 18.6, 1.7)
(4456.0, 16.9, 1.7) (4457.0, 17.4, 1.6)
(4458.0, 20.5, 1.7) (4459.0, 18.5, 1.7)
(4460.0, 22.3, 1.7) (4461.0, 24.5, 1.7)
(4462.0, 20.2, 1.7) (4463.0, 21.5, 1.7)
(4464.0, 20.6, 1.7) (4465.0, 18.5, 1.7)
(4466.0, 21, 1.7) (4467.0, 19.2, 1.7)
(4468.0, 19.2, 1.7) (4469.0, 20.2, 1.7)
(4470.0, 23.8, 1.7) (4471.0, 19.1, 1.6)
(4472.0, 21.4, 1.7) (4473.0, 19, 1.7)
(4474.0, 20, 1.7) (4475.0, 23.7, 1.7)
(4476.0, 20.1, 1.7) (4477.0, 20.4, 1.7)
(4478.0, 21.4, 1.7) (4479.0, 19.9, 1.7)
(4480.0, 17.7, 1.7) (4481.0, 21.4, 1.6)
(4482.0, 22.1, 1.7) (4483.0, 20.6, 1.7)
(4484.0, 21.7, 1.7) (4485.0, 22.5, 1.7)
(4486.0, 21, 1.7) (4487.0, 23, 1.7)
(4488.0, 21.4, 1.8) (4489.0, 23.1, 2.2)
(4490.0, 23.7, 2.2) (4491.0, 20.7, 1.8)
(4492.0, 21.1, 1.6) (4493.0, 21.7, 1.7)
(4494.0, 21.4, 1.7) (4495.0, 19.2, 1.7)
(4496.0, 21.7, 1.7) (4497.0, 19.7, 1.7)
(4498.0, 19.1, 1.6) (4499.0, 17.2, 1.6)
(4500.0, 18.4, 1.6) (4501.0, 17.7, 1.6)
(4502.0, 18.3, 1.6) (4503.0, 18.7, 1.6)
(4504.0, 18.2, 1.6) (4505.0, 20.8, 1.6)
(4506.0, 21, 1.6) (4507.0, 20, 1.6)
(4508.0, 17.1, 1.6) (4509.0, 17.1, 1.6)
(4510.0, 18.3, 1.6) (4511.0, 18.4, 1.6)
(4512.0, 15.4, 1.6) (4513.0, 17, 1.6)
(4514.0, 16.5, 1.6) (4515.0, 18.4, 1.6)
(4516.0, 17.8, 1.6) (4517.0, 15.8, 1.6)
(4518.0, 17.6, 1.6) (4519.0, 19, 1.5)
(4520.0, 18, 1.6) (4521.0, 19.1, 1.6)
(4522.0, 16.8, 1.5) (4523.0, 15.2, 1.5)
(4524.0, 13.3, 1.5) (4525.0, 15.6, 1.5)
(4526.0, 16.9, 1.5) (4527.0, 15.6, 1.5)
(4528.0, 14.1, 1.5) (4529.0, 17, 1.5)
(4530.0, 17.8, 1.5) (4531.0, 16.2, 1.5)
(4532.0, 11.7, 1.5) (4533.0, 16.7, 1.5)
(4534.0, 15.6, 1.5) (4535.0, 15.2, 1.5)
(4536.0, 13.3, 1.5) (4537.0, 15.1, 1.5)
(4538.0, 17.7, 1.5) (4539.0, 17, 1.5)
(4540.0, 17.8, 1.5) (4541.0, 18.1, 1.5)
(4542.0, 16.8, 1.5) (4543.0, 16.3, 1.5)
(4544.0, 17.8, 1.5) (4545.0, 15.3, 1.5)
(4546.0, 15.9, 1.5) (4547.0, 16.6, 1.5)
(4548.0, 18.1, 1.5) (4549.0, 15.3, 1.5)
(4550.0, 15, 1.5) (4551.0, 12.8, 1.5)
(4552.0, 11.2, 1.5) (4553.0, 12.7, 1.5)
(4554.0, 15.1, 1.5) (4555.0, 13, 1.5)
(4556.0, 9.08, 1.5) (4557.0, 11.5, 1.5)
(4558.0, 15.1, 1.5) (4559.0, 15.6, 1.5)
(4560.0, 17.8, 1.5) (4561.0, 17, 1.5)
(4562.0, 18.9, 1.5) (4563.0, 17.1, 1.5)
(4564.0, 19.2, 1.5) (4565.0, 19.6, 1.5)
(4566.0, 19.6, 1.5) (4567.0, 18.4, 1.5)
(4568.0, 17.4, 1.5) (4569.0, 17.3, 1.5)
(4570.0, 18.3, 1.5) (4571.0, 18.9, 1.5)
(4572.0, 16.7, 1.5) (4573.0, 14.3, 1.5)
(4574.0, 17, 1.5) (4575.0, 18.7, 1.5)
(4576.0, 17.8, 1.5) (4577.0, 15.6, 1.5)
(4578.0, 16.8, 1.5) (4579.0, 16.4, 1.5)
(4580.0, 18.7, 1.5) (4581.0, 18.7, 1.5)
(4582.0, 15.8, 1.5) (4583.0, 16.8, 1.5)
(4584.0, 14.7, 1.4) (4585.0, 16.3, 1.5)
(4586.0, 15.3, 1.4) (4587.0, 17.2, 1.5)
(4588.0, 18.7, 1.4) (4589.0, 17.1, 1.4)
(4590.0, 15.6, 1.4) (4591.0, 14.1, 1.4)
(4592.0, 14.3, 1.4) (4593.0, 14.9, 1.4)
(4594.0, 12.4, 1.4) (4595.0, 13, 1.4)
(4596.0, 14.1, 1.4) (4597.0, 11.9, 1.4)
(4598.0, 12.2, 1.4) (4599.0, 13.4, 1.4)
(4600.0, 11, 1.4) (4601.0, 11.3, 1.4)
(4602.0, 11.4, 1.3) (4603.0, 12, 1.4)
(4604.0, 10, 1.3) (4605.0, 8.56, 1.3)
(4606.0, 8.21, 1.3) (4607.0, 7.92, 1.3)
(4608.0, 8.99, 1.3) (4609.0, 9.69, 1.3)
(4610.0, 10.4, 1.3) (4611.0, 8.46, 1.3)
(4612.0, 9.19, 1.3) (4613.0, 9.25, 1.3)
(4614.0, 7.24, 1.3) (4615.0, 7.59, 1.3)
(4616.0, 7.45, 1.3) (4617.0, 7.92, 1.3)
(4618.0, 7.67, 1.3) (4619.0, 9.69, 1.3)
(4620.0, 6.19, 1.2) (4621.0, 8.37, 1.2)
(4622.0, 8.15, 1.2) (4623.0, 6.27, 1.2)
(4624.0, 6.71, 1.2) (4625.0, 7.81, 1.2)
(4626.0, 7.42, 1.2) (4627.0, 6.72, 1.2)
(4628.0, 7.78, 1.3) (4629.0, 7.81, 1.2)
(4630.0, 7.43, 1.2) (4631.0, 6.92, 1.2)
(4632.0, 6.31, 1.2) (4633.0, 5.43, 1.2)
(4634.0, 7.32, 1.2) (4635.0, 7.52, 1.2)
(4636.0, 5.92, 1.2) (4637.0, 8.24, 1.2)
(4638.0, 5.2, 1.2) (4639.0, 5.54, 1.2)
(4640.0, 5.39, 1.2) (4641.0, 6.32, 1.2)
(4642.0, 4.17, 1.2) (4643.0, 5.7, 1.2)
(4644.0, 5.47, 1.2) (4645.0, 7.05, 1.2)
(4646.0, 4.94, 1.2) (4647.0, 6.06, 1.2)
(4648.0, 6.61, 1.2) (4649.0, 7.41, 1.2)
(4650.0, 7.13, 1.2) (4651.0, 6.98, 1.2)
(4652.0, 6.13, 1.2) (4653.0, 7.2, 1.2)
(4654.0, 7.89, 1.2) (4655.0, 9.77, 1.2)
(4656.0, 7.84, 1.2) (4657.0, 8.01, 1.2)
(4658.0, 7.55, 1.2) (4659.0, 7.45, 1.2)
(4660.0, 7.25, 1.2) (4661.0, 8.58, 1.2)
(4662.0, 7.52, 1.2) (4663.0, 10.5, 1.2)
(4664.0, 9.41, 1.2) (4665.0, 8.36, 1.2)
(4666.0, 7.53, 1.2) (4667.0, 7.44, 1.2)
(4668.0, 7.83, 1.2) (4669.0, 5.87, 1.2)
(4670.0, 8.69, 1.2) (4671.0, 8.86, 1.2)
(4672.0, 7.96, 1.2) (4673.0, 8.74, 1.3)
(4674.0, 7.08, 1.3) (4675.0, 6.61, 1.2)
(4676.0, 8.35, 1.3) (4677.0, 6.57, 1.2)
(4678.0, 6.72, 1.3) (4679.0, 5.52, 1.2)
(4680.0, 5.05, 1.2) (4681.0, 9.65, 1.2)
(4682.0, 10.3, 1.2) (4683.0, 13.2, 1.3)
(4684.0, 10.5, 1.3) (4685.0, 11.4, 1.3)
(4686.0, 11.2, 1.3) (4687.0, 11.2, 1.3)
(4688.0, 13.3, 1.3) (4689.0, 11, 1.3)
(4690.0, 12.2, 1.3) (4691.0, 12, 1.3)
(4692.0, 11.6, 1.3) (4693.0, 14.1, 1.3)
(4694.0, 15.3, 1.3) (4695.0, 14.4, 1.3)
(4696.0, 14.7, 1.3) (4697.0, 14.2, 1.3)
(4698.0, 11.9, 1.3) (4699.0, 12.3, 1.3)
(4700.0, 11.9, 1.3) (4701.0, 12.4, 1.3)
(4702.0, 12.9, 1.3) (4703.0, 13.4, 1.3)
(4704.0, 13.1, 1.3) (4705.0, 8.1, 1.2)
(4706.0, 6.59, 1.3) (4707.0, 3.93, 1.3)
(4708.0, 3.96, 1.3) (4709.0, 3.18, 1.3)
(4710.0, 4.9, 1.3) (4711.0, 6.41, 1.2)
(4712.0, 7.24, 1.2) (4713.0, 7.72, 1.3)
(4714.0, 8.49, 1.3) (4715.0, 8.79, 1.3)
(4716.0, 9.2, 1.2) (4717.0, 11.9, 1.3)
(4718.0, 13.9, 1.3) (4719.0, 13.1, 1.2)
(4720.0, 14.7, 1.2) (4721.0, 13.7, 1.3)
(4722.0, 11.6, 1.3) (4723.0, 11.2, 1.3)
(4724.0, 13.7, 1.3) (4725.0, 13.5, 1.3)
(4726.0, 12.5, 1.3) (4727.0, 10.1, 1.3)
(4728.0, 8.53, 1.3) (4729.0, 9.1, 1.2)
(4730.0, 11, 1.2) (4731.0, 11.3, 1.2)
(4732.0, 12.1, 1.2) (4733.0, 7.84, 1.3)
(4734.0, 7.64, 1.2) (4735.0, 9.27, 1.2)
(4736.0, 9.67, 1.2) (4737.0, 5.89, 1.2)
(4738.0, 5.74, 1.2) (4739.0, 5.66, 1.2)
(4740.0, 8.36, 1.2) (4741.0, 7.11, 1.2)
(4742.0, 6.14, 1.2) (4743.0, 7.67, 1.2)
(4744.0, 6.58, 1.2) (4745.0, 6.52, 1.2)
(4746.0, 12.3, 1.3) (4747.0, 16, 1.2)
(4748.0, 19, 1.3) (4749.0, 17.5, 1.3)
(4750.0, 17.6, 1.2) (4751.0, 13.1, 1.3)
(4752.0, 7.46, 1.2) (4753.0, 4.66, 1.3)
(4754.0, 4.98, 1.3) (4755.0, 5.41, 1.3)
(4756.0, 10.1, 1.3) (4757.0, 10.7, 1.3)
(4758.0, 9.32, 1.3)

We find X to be 7.59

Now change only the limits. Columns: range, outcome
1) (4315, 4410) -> 21.8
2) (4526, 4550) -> 16.1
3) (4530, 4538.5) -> 15.3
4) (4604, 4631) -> 8.05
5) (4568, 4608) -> 14.7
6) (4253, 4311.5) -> 36.5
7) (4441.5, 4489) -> 19.8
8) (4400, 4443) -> 16.5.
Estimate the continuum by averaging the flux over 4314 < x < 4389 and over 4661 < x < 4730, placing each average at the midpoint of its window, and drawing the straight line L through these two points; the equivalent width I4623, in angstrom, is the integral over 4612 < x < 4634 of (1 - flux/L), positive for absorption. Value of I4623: 9.21 angstrom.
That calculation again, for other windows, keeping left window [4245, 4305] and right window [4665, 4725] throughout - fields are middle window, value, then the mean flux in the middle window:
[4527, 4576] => 8.8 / 16.1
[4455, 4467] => 2.7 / 20.1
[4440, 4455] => 5.1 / 17.6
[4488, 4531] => 8.1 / 18.3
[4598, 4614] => 6.1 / 9.97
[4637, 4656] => 9.7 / 6.47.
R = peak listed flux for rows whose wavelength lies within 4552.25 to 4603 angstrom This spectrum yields 19.6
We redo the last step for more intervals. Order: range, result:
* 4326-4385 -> 29.8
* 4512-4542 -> 19.1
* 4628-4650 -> 8.24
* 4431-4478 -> 24.5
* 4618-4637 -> 9.69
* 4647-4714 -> 15.3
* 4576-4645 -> 18.7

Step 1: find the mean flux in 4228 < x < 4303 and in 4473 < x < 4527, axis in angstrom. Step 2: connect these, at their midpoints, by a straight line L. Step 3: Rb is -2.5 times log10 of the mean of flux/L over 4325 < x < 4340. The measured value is 0.14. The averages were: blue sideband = 35.4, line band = 27.1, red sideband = 19.2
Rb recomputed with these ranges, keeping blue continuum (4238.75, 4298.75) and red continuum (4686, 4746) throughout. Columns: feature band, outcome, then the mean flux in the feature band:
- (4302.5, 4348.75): 0.26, 27.1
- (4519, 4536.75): 0.35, 15.9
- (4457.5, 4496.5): 0.18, 21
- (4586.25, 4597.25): 0.19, 14.9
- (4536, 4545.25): 0.25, 16.7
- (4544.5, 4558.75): 0.40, 14.1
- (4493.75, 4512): 0.23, 18.9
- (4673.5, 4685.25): 0.43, 8.35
